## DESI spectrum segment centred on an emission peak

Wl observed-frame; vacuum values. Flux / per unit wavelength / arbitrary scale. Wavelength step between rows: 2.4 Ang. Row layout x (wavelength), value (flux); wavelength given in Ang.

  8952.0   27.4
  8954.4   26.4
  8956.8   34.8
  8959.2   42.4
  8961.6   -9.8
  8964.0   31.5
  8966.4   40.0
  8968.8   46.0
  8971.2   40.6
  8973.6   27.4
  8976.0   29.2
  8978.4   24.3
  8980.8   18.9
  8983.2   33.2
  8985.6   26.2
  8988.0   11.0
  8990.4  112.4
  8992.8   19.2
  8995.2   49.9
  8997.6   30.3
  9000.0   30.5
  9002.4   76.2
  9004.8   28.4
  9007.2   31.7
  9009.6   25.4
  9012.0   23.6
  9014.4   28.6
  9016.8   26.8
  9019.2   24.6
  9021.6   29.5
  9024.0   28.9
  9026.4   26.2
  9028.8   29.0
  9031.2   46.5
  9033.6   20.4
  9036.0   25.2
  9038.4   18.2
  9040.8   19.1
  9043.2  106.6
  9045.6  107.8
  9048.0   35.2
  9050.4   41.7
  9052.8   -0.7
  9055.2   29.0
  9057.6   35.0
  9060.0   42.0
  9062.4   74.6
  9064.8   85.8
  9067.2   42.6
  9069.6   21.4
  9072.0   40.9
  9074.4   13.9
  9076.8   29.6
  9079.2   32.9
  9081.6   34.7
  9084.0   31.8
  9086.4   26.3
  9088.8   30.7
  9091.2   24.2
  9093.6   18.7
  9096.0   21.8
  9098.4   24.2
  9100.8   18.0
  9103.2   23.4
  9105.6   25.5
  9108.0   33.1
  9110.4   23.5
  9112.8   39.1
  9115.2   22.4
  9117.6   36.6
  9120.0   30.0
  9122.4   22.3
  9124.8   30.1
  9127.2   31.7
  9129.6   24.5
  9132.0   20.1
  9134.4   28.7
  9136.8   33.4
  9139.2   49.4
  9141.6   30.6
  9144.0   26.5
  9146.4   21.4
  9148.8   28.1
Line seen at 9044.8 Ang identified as [S II] 6716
